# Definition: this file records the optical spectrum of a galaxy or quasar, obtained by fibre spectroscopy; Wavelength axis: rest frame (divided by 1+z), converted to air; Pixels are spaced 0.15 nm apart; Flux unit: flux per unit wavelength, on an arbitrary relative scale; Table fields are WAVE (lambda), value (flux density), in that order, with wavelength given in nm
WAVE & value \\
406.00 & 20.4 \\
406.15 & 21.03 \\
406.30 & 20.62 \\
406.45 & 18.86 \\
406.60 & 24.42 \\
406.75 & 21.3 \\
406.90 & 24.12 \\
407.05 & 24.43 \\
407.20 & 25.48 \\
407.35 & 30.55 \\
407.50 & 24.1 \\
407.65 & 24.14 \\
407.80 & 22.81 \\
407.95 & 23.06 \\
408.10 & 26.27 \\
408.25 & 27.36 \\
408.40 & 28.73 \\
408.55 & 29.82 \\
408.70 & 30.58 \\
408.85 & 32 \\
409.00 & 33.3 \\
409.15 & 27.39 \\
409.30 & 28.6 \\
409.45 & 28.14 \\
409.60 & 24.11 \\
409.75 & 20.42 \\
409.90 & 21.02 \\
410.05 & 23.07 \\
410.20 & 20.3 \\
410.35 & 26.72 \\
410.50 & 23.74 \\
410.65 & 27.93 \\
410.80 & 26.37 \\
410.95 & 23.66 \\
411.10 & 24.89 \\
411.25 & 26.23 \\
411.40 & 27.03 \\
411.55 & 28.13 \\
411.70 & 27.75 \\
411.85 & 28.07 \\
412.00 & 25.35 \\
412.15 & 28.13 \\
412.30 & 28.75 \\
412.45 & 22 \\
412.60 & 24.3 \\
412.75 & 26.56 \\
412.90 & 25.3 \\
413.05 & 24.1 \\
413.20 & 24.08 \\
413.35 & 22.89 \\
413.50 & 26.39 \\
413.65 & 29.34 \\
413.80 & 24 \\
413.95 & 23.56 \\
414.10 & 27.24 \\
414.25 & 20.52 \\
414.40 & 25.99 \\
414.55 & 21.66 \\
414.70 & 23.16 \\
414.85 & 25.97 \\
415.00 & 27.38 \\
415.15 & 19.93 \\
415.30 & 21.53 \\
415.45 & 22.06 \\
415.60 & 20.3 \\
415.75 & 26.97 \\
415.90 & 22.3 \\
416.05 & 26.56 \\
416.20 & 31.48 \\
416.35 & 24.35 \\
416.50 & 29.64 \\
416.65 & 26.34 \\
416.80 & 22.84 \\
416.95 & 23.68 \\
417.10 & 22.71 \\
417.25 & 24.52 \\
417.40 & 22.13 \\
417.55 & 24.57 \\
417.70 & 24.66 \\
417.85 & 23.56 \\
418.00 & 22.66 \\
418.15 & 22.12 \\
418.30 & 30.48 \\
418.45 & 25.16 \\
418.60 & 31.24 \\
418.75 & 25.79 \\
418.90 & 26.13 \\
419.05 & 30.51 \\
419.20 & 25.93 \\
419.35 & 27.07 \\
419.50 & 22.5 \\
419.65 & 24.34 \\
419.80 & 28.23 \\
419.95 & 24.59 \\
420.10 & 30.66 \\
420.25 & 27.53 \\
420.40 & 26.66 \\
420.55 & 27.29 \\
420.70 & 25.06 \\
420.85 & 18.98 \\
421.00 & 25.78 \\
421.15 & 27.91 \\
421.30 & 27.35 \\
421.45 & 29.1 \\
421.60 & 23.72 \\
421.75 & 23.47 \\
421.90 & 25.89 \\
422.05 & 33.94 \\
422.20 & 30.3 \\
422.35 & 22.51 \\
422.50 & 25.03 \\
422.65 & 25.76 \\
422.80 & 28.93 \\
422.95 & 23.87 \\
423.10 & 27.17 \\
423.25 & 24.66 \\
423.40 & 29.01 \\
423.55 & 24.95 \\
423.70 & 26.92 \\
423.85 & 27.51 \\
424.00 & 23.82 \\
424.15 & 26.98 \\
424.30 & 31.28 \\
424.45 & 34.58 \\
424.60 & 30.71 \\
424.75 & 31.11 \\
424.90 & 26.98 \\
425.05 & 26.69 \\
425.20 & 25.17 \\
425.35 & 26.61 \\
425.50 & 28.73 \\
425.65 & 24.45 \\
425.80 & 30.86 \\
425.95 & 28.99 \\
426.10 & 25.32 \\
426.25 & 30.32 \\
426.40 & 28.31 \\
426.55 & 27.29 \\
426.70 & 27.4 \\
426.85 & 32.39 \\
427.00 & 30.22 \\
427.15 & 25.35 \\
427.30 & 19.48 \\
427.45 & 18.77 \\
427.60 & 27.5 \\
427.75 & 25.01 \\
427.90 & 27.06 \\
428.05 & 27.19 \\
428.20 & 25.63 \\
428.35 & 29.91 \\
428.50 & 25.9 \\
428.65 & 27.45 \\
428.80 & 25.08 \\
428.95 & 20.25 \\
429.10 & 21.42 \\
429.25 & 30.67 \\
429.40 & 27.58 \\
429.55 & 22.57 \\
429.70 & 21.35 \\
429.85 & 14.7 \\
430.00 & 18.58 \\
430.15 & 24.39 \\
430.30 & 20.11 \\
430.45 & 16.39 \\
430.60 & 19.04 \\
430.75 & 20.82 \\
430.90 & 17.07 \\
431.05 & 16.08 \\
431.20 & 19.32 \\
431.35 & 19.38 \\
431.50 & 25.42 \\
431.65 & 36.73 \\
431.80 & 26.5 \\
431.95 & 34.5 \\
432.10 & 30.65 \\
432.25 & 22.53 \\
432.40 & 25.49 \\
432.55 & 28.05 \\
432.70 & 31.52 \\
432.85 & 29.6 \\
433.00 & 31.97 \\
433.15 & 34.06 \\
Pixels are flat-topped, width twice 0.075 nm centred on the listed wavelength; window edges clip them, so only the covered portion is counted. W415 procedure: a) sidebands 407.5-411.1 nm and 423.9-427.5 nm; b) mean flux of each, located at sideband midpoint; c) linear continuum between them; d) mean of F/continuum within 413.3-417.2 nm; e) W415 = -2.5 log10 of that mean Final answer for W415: 0.09 mag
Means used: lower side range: 26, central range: 24.6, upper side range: 27.6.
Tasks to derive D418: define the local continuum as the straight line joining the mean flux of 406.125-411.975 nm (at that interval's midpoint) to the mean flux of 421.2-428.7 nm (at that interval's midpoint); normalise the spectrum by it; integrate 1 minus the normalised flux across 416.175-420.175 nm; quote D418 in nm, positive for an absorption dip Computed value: 0.11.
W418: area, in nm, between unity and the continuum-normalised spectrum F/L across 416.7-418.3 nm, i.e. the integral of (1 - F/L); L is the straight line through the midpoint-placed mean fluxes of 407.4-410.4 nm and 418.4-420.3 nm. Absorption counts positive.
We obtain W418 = 0.182 nm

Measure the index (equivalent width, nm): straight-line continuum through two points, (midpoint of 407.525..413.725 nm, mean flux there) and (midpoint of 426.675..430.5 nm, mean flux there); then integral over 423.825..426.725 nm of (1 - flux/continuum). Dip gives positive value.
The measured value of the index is -0.415 nm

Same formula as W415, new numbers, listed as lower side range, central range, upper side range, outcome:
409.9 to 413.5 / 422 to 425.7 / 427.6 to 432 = -0.14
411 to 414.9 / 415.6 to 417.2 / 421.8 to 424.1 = 0.02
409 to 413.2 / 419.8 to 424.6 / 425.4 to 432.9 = -0.06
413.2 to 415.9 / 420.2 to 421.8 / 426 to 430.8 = -0.06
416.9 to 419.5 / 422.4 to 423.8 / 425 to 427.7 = 0.00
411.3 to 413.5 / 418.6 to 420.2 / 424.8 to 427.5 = -0.01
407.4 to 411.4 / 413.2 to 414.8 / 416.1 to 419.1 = 0.06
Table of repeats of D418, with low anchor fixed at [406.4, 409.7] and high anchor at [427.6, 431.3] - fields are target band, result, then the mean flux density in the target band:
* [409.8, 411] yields 0.09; 24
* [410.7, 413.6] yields -0.02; 25.8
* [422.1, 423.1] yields -0.10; 26.3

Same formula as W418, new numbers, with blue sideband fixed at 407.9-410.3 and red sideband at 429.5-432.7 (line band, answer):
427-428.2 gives -0.060 nm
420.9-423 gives -0.182 nm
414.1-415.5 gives 0.124 nm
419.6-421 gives -0.067 nm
